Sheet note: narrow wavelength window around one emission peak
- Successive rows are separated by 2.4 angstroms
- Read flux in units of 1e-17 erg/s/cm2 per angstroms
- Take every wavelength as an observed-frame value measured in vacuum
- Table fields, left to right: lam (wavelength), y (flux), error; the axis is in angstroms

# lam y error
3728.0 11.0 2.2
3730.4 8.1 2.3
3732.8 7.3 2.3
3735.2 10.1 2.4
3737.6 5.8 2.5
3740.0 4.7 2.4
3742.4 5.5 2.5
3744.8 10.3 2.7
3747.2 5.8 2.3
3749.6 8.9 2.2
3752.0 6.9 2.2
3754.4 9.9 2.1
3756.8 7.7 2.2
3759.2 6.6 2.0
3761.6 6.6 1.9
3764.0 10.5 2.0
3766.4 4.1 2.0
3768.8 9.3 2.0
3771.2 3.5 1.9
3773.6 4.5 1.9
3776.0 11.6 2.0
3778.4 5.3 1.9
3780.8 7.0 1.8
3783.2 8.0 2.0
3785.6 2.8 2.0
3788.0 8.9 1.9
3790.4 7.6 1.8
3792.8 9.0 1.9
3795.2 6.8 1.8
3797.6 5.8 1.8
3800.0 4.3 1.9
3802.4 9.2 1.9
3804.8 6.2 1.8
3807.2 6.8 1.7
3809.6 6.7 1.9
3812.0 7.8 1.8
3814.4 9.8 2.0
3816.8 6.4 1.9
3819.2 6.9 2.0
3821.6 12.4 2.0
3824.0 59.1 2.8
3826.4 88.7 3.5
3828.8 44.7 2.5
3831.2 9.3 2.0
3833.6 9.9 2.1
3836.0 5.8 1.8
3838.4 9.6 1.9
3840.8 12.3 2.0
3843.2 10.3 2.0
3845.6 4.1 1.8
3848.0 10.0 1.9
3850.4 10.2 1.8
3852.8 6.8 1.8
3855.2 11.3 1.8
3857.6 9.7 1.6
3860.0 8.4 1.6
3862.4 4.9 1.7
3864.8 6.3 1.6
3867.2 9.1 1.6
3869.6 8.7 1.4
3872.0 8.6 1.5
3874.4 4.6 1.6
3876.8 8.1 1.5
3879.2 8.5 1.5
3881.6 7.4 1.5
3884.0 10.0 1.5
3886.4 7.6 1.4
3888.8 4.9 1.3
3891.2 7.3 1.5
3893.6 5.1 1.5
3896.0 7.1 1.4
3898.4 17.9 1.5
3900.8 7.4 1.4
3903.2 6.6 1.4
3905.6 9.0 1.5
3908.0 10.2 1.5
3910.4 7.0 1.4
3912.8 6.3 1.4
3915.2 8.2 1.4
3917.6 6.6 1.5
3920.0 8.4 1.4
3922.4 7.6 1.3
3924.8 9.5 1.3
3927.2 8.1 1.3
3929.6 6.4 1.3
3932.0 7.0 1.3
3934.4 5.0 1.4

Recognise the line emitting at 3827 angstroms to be [O II]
